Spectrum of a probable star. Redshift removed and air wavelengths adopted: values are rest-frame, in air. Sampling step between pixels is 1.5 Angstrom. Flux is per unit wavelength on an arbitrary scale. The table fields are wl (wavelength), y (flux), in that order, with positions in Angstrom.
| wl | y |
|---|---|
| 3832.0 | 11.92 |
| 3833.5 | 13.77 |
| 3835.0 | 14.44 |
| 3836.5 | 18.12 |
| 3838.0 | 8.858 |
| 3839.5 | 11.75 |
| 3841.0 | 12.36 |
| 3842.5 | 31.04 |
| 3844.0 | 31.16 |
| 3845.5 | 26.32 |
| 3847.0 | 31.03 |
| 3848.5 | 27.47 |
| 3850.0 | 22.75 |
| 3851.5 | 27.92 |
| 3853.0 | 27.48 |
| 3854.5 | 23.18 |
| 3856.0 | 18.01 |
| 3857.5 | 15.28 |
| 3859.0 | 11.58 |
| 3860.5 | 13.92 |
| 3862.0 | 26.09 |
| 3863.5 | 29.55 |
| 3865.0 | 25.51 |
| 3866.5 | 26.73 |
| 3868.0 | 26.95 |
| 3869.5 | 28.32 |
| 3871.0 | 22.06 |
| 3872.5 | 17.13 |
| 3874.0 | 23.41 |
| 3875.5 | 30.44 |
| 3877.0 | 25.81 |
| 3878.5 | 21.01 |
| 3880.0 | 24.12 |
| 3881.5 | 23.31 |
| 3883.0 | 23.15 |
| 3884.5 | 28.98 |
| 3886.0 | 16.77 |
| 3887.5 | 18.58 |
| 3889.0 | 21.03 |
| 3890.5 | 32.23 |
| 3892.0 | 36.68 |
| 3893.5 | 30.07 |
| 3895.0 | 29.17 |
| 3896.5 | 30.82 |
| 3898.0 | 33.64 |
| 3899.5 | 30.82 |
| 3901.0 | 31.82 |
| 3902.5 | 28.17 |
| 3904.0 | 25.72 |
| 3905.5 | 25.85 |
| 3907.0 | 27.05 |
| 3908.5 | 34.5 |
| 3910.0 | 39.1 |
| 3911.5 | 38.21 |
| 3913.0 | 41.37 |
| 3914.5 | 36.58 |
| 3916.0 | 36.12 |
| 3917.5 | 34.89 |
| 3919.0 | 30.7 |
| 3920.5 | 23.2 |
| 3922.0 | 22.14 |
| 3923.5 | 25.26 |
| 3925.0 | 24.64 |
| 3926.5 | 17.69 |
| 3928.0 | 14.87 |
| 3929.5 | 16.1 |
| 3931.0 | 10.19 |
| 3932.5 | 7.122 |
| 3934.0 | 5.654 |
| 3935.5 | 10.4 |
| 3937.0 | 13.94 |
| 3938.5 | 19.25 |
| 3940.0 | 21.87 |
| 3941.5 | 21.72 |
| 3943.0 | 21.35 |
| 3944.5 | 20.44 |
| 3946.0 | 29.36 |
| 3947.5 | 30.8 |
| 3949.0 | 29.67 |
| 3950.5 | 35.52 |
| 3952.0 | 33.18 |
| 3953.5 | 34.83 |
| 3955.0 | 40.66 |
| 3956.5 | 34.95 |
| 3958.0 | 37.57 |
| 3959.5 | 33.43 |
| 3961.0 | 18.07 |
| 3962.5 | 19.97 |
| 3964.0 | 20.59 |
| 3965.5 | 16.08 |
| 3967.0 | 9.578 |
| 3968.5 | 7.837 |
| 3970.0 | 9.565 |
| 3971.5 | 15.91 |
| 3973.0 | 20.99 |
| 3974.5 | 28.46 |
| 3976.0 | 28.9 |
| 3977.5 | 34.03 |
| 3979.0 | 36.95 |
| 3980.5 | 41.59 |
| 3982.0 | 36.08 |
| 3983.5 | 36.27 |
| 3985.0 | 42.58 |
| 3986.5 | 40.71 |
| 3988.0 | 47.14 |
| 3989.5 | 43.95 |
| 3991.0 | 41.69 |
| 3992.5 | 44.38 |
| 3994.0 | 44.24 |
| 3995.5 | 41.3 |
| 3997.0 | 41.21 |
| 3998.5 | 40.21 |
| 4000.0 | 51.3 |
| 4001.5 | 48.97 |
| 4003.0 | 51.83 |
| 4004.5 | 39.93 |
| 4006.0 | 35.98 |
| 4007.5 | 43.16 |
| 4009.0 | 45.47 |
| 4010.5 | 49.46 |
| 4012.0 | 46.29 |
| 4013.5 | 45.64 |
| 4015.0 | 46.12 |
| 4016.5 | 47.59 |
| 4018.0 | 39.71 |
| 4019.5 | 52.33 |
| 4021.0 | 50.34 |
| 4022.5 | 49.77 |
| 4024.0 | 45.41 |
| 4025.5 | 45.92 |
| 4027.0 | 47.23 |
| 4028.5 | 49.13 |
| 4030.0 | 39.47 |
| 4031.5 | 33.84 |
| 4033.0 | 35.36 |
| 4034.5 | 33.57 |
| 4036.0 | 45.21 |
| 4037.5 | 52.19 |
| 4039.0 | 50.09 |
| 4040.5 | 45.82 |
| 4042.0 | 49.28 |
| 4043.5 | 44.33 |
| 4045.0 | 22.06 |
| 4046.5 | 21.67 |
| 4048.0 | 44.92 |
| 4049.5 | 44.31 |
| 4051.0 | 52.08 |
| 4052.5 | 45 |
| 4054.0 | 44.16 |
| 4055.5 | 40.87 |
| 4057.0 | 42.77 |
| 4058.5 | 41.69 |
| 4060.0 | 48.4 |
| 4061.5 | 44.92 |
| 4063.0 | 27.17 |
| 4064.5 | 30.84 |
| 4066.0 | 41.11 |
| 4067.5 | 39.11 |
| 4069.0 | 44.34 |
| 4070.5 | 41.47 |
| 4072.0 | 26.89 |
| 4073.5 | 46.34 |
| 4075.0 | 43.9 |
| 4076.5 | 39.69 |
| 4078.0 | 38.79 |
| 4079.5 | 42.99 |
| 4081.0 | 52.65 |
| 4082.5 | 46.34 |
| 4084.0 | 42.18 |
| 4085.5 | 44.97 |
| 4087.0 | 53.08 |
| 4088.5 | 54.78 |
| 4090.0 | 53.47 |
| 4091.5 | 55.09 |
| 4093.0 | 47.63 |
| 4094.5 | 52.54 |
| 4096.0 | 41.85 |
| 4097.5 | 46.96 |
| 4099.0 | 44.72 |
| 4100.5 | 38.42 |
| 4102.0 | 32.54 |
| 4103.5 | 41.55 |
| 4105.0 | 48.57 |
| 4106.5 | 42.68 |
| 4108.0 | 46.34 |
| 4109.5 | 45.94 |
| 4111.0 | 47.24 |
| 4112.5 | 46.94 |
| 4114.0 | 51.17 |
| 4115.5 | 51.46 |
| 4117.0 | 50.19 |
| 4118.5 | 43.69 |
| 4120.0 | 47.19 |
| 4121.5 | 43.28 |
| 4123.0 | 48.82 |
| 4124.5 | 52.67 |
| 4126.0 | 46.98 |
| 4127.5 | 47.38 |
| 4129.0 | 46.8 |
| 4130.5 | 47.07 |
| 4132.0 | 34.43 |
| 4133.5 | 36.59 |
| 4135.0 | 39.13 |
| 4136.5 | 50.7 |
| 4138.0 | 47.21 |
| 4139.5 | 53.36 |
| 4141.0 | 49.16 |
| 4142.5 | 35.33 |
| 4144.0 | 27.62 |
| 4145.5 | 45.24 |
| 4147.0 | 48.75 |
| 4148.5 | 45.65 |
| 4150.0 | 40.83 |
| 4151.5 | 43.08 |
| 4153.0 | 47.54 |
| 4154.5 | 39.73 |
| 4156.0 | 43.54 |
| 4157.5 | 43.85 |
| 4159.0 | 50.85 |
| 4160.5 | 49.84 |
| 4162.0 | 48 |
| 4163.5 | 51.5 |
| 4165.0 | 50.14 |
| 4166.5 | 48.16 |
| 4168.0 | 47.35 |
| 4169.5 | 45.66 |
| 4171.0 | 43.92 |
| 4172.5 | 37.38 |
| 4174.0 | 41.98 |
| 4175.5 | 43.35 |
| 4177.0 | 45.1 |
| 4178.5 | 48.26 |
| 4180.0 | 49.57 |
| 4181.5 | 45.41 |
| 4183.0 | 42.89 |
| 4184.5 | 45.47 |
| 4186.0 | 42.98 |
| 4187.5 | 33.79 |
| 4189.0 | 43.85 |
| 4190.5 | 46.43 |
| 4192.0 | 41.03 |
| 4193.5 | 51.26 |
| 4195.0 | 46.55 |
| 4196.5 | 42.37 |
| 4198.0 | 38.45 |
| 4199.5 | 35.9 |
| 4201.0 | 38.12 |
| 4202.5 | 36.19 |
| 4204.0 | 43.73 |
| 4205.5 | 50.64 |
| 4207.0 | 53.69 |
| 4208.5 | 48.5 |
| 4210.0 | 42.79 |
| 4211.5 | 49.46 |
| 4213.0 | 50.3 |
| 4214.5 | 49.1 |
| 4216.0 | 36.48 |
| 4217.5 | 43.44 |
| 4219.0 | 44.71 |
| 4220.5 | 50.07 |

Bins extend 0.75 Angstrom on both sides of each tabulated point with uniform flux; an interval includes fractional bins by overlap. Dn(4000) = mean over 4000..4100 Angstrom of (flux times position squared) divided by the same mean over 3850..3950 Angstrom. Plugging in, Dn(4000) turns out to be 1.91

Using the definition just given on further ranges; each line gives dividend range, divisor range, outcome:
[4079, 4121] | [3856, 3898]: 2.14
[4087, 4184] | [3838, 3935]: 2.07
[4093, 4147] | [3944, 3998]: 1.54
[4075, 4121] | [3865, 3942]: 2.03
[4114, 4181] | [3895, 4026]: 1.54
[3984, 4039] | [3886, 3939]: 1.82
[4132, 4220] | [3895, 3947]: 2.01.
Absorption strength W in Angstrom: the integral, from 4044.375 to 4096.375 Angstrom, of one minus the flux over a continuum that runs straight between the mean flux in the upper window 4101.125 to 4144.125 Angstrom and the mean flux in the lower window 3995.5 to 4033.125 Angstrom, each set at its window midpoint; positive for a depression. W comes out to 2.5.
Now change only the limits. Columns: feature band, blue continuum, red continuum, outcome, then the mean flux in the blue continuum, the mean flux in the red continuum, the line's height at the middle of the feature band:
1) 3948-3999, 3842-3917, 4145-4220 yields 1.19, 27.1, 44.9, 32.6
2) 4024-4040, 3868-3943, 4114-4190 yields -3.60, 25.1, 45.1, 35.4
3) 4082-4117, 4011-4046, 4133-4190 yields -1.99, 44.1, 44.6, 44.4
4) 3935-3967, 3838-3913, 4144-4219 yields 5.09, 25.8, 44.7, 30.4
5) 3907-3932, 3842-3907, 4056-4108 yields 1.43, 25.6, 43.6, 29.5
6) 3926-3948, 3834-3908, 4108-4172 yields 9.26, 24.4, 45.8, 29.6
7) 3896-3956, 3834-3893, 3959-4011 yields 4.81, 23.1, 34.4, 28.9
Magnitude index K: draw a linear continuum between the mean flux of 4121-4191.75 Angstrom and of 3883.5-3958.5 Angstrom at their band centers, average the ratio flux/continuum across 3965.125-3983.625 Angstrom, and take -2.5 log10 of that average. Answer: 0.25 mag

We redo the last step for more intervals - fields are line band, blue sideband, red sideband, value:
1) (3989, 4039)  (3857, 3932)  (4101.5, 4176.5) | -0.25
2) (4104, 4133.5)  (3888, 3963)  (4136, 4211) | -0.14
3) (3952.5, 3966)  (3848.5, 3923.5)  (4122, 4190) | 0.10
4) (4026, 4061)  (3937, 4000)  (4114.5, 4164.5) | -0.14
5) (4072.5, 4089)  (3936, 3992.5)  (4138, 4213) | -0.21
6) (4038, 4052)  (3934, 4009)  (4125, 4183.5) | -0.14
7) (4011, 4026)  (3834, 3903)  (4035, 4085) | -0.23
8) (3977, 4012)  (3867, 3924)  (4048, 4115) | -0.16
